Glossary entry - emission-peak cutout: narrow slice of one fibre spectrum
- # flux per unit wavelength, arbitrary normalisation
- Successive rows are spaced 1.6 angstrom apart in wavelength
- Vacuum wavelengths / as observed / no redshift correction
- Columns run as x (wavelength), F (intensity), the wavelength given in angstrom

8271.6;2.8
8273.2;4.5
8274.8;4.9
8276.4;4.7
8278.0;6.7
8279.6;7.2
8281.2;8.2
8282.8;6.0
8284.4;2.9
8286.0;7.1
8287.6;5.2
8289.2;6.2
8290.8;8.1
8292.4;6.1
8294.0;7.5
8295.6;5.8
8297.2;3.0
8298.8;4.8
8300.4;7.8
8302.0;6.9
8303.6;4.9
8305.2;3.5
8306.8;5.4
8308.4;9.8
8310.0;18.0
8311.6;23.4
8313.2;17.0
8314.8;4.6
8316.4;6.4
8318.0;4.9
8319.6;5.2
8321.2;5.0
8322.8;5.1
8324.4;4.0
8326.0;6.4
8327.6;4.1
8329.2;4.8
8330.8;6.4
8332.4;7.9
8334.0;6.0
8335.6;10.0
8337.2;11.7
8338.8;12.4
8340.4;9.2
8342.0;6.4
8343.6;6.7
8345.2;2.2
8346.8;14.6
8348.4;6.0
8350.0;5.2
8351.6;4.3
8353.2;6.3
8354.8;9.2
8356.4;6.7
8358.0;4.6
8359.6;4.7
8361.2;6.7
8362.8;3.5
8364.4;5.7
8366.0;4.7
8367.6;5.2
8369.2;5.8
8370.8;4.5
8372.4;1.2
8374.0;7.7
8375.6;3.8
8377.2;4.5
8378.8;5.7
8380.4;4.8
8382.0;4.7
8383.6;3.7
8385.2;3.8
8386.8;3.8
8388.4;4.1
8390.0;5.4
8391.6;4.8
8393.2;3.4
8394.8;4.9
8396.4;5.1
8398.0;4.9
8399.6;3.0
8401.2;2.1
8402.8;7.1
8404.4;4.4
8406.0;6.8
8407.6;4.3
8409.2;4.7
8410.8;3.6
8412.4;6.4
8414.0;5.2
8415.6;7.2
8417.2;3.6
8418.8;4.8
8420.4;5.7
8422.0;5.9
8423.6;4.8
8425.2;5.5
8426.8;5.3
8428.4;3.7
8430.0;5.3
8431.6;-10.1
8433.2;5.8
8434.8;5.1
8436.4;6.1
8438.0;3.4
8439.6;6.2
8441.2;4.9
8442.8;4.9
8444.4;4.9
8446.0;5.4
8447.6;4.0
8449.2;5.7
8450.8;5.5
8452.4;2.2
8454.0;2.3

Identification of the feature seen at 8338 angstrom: [N II]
